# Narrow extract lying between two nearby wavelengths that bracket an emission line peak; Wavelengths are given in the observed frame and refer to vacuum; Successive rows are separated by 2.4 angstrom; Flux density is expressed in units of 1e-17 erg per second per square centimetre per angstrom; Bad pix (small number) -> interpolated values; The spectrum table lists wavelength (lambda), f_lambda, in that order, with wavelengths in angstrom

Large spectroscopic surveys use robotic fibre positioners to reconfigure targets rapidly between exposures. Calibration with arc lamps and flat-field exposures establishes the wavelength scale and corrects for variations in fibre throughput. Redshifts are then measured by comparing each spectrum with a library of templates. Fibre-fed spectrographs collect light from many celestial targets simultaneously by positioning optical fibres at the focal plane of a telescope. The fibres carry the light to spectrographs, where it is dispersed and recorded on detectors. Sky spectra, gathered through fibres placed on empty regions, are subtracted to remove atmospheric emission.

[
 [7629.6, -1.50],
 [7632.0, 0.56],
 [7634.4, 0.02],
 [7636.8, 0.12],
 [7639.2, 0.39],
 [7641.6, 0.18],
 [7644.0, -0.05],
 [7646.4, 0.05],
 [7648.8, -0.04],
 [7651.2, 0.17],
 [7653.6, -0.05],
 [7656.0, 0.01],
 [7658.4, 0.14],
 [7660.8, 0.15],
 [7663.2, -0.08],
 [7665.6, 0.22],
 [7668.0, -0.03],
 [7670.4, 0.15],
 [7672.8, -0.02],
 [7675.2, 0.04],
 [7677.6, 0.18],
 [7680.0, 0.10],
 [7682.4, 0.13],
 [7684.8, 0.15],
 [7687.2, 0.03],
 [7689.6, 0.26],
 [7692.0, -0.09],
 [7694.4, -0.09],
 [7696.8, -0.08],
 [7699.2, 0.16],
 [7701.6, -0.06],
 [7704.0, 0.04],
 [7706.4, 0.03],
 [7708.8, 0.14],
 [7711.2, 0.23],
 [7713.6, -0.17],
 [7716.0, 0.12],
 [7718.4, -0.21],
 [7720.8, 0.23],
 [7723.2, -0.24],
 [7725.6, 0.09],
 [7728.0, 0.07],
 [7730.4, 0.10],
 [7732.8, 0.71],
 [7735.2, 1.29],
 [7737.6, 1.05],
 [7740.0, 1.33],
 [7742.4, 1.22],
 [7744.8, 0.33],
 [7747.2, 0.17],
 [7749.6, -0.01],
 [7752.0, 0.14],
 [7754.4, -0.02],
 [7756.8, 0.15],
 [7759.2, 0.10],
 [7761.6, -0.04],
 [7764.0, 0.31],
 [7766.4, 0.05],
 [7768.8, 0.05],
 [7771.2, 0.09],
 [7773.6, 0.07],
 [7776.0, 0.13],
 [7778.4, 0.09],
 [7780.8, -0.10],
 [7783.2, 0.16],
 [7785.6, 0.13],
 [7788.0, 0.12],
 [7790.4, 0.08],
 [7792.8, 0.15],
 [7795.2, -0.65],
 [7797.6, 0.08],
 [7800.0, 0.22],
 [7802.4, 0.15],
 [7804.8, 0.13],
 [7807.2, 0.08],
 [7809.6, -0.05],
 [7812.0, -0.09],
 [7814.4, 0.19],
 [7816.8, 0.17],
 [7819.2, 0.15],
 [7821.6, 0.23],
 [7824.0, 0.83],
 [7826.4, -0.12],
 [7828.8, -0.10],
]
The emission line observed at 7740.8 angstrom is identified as [O II]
